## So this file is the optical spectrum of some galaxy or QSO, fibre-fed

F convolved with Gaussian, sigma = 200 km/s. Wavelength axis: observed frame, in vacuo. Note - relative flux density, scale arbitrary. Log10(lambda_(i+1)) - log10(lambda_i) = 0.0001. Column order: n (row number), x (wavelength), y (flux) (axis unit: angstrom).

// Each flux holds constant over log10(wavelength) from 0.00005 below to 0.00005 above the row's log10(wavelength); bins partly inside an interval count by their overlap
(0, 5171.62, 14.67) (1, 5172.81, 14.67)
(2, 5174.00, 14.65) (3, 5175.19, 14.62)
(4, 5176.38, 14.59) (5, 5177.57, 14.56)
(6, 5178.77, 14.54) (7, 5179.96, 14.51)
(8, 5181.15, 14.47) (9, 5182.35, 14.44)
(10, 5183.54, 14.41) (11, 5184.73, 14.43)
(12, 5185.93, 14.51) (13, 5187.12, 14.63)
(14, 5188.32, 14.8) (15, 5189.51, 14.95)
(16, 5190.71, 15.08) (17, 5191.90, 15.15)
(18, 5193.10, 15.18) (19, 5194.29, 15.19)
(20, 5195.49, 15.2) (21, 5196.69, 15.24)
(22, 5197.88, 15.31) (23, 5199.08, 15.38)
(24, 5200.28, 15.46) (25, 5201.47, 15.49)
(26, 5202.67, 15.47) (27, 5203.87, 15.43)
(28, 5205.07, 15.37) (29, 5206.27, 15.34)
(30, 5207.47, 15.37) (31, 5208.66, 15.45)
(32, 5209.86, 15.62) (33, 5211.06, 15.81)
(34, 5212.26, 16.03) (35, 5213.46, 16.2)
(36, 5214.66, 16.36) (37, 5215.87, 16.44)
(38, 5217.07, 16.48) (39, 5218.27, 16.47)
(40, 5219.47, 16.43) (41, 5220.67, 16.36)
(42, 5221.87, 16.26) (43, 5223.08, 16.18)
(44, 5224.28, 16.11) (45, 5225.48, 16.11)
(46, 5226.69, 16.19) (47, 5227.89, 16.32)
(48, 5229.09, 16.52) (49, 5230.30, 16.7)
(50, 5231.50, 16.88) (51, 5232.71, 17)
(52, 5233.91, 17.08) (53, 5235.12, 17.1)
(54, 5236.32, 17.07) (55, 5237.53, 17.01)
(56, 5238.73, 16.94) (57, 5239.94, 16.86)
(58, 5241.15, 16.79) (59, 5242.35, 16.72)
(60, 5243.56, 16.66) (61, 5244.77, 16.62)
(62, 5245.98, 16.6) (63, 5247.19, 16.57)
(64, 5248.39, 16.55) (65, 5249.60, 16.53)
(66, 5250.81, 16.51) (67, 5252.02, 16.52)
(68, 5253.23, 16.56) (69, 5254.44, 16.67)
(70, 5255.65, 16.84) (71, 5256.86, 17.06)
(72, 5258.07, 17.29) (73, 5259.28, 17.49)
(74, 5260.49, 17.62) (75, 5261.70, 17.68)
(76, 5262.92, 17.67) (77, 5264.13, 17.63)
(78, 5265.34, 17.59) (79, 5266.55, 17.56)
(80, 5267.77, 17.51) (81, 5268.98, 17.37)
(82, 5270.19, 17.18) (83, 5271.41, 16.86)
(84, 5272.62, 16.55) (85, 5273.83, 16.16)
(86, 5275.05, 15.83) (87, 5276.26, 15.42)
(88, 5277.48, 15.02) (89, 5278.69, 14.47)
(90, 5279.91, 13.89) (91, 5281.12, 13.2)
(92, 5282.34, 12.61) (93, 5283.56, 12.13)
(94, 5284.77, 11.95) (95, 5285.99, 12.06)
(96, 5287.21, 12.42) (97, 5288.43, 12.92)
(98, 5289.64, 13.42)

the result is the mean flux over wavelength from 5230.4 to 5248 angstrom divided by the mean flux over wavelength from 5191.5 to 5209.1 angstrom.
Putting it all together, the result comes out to 1.10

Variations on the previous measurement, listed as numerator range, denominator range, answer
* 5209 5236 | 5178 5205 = 1.09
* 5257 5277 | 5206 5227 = 1.06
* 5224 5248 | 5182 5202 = 1.11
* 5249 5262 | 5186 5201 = 1.12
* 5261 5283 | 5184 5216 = 1.05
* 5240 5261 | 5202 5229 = 1.05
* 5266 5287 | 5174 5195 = 1.02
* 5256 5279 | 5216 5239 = 1.02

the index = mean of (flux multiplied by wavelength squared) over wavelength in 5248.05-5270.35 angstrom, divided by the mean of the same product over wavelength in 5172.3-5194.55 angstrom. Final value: 1.2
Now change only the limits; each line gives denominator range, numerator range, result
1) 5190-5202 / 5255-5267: 1.17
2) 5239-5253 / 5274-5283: 0.88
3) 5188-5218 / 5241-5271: 1.12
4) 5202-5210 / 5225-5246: 1.10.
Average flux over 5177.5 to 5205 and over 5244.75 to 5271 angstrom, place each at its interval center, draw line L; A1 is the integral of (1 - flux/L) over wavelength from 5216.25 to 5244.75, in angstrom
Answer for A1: -0.7 angstrom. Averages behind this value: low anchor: 15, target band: 16.6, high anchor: 17.1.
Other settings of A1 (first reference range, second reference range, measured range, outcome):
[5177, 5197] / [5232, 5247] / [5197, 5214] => 0.0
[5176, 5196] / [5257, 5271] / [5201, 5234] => -0.6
